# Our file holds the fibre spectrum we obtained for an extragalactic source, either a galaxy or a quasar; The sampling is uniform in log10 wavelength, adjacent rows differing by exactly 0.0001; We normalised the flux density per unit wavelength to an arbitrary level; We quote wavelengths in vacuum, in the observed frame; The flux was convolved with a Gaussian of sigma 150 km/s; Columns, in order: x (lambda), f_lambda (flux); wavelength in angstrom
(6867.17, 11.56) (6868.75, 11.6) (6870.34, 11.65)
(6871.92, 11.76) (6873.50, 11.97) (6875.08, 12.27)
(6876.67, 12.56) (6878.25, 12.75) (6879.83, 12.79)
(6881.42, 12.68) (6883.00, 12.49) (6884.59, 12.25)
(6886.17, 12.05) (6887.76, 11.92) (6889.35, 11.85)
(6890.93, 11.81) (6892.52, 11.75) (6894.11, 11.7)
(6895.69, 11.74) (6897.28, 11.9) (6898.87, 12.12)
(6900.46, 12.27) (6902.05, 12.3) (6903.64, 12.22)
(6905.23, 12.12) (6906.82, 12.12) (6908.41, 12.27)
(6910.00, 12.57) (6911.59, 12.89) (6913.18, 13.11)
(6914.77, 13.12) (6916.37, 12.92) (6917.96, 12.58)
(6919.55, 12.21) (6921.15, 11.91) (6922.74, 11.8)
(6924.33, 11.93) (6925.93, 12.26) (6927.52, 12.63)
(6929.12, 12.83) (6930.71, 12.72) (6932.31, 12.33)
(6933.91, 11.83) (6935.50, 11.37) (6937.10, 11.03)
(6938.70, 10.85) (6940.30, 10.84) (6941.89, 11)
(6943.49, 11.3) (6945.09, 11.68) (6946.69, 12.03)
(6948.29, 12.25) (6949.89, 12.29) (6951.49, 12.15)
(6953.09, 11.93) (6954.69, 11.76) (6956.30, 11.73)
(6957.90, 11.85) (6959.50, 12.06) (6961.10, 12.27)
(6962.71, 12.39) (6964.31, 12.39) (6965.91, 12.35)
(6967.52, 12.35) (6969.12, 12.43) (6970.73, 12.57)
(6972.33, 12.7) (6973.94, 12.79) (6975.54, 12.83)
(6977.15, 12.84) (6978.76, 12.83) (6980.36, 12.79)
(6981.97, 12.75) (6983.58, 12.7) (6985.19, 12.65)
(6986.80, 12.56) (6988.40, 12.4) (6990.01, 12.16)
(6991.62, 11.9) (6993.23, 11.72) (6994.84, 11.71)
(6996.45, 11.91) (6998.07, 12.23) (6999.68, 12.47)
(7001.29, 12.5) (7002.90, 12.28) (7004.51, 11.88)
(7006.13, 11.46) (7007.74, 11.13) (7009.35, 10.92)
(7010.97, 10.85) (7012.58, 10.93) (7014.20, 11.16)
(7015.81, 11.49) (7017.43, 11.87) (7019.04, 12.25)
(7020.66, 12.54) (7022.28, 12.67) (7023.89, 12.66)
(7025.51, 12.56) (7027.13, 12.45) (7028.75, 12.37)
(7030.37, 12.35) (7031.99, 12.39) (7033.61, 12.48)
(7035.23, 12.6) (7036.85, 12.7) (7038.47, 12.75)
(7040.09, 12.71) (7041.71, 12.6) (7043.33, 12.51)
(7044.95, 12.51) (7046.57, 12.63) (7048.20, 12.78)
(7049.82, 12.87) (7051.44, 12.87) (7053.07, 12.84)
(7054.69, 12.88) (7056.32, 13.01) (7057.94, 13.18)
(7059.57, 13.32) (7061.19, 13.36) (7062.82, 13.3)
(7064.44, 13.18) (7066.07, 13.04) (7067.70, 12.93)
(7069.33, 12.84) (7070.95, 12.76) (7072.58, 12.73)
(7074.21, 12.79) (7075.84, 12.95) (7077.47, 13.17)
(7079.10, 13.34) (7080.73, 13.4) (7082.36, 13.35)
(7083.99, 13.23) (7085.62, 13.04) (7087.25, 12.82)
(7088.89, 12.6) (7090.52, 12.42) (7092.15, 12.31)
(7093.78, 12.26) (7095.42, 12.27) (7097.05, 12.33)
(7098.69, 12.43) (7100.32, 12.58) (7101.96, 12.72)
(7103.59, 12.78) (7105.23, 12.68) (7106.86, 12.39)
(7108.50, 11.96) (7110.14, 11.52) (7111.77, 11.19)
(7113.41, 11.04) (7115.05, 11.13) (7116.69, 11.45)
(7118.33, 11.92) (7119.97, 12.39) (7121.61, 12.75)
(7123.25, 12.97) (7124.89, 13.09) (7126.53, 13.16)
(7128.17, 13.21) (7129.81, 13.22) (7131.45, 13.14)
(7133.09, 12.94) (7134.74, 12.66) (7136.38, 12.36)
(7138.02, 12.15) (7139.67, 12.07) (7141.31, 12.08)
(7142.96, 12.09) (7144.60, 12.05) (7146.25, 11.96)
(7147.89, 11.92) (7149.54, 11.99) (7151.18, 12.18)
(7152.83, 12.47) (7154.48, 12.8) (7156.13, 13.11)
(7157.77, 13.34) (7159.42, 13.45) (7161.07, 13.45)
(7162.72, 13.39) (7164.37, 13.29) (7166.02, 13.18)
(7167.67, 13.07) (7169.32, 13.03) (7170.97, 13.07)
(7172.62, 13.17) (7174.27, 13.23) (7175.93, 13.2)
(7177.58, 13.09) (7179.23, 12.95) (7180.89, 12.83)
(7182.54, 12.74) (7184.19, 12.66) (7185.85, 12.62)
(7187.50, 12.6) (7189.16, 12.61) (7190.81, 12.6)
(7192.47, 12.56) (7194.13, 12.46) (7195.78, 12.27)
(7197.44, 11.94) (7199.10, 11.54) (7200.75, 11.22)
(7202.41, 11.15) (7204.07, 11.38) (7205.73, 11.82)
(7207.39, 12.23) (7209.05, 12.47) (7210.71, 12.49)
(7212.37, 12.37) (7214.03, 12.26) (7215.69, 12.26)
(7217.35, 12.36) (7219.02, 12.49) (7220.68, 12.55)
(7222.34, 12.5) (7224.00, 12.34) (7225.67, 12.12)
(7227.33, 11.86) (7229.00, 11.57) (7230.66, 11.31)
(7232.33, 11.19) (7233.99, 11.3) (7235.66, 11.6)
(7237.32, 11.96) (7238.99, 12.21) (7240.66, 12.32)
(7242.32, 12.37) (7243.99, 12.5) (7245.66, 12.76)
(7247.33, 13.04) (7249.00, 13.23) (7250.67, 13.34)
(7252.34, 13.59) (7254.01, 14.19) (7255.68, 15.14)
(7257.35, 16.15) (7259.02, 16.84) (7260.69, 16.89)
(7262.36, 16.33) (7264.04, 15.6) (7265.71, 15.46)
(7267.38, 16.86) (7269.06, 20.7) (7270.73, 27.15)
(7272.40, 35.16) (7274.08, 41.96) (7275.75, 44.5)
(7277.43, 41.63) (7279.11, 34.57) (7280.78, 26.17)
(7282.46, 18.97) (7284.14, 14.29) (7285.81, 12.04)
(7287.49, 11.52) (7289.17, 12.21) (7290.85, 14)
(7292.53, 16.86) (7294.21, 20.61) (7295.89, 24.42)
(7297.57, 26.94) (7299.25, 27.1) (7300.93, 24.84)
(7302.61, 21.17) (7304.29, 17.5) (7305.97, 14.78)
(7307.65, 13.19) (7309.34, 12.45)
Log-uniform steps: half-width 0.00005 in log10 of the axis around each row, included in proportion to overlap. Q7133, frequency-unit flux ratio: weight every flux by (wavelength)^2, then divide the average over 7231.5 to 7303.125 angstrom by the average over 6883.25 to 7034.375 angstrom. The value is 1.7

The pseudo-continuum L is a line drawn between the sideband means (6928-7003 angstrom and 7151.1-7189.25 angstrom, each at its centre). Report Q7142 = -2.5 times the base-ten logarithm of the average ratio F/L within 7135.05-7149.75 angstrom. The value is 0.07 mag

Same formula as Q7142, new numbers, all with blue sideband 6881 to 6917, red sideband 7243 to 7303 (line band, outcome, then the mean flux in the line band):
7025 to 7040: 0.21 mag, 12.5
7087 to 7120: 0.35 mag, 12.1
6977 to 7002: 0.15 mag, 12.4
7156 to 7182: 0.35 mag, 13.2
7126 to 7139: 0.33 mag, 12.8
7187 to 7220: 0.48 mag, 12.1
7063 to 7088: 0.23 mag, 13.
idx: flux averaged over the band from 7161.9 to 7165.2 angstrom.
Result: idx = 13.3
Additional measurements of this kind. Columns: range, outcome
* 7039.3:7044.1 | 12.6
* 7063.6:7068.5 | 13.1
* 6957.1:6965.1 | 12.2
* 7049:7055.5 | 12.9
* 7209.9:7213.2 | 12.4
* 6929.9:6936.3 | 12.1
